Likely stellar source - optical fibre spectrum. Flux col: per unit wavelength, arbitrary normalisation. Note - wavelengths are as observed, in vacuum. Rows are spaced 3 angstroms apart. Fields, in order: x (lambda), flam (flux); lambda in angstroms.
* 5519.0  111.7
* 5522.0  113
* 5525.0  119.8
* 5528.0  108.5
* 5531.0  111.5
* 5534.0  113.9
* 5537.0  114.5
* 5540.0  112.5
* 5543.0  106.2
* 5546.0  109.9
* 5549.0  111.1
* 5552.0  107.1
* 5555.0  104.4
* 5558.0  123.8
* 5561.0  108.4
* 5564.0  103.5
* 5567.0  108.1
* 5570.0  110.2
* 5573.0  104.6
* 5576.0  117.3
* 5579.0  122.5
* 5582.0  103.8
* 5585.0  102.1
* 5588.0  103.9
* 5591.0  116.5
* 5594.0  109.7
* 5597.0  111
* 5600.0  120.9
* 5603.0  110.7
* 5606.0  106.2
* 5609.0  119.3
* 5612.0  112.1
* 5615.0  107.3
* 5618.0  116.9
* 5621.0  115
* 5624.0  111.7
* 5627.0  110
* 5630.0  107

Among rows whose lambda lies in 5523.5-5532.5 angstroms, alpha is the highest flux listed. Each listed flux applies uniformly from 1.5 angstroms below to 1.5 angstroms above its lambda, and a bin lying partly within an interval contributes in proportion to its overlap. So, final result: 119.8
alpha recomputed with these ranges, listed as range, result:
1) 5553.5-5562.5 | 123.8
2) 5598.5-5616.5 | 120.9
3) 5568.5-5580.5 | 122.5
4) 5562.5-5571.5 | 110.2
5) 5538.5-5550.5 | 112.5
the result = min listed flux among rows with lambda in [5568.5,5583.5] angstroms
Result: 103.8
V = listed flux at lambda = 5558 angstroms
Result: 123.8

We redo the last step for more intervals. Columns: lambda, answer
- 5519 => 111.7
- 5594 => 109.7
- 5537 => 114.5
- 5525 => 119.8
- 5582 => 103.8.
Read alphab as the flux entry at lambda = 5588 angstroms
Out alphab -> 103.9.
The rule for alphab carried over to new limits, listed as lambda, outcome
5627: 110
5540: 112.5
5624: 111.7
